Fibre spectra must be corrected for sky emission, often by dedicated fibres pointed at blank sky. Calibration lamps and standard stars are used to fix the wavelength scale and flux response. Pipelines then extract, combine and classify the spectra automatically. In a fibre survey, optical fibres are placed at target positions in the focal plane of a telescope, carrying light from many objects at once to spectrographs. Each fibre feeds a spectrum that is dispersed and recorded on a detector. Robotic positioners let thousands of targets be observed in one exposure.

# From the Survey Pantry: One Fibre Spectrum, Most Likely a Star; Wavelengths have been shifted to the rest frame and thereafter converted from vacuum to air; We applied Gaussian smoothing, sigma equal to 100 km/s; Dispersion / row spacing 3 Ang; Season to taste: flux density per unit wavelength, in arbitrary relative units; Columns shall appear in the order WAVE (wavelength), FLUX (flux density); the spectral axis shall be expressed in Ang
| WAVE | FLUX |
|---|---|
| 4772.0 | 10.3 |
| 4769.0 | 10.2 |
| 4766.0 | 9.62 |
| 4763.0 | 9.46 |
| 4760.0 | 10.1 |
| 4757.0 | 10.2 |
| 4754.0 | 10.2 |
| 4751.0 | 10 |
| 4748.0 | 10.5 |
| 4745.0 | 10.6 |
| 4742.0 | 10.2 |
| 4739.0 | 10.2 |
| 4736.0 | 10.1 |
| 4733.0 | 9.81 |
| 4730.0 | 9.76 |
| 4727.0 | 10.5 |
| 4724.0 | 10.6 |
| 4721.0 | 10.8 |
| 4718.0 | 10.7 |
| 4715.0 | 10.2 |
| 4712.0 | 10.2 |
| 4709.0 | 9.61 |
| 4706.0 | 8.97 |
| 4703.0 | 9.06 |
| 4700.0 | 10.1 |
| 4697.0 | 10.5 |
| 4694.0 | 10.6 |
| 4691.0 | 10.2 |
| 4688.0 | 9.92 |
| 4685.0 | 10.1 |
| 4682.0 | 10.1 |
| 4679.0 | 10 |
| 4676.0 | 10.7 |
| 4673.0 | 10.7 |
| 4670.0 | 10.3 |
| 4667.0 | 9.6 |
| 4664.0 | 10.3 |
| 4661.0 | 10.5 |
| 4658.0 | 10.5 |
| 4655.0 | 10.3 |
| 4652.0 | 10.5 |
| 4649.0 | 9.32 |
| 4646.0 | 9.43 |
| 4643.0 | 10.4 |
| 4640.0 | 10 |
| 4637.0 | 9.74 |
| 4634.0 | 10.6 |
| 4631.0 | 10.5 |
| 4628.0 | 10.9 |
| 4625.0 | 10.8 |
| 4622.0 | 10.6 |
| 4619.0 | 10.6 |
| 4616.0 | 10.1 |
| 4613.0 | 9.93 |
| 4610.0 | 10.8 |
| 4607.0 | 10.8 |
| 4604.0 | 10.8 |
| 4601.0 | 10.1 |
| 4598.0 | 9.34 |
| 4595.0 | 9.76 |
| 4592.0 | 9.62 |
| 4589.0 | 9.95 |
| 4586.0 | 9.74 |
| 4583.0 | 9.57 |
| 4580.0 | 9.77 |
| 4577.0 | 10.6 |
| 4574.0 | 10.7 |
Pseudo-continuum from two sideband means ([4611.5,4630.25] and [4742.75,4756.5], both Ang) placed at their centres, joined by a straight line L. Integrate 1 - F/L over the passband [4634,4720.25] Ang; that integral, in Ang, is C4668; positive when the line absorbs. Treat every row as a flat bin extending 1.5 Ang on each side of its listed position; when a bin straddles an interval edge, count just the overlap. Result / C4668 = 2.5 Ang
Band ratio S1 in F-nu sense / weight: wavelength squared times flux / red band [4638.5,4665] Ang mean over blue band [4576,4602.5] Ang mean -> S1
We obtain 1.06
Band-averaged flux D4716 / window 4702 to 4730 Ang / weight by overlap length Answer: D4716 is 10.1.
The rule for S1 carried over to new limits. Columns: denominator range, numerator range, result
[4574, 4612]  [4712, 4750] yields 1.08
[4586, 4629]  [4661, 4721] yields 1.02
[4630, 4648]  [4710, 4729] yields 1.07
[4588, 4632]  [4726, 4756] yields 1.04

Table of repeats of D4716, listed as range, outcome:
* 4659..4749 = 10.2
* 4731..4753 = 10.2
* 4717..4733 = 10.4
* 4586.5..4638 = 10.3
